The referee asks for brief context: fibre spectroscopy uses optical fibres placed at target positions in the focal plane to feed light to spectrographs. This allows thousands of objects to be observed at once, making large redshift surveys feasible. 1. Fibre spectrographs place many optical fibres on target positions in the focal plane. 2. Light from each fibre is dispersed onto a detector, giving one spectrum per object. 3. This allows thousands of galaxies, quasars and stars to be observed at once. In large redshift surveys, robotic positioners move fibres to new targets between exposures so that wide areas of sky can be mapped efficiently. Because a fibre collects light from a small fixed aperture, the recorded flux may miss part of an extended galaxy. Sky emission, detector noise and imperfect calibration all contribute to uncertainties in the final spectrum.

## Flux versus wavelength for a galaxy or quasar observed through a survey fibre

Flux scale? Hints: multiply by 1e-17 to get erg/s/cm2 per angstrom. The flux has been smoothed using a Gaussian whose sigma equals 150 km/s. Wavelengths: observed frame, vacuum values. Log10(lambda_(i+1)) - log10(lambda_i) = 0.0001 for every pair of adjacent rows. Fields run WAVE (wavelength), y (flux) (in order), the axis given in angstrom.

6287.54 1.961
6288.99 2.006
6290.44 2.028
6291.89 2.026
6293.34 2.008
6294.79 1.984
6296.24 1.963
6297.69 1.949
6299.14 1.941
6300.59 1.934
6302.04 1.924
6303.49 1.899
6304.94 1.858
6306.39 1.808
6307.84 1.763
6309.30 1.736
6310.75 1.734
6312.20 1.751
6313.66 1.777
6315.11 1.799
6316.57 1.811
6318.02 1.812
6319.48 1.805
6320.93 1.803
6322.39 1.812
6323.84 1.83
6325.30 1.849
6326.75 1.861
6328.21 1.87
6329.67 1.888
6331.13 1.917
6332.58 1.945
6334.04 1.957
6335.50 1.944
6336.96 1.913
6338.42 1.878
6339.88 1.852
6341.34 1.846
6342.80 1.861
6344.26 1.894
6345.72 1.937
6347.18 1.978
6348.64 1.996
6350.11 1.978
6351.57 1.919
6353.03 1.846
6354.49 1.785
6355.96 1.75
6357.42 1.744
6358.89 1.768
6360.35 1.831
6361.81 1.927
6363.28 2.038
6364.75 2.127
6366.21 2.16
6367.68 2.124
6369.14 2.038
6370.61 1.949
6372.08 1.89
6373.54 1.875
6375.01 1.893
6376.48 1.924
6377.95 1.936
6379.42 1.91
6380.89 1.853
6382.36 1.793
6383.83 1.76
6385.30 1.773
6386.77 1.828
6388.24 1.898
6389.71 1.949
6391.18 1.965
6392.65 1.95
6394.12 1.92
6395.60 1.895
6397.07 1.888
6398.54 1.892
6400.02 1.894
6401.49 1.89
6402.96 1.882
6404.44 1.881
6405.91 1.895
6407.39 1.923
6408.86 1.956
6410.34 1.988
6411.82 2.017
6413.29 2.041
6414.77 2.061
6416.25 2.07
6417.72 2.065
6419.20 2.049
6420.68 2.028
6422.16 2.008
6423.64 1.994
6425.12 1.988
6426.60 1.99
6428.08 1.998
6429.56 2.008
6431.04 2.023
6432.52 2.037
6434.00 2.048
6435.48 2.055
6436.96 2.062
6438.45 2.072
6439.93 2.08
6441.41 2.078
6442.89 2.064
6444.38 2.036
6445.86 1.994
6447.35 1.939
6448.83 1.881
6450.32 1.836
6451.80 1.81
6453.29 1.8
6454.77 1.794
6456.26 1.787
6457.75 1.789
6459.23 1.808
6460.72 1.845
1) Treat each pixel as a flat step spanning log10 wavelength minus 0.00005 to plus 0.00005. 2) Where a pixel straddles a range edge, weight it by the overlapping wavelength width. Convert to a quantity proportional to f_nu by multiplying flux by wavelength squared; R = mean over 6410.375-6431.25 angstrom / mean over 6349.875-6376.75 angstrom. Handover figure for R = 1.1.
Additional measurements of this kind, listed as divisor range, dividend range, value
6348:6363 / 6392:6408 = 1.04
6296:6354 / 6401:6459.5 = 1.09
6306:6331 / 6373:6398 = 1.06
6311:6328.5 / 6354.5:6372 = 1.09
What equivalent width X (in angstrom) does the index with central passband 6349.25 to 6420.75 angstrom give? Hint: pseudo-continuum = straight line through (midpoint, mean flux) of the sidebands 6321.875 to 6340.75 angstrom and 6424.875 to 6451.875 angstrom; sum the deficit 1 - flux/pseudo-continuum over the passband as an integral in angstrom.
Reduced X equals 0.7 angstrom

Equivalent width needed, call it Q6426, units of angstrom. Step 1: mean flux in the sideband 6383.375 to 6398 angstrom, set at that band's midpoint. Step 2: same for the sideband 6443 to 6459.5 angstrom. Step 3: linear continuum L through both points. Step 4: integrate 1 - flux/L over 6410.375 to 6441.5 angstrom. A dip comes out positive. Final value -2.62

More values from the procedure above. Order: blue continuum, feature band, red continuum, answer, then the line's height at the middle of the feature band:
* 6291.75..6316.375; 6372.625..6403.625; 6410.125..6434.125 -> 1.5 angstrom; 1.98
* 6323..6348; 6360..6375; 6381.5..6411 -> -0.8 angstrom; 1.89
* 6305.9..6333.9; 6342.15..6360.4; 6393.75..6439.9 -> 0.1 angstrom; 1.88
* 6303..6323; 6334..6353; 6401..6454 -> -0.7 angstrom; 1.85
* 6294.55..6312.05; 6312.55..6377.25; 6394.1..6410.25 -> -0.4 angstrom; 1.88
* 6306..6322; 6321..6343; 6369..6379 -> -0.7 angstrom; 1.82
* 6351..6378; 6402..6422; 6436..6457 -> -0.5 angstrom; 1.94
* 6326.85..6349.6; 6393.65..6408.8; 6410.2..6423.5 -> 0.9 angstrom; 2.01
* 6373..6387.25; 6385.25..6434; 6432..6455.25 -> -1.3 angstrom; 1.91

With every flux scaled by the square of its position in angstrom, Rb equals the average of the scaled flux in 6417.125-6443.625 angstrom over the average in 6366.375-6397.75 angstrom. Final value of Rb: 1.1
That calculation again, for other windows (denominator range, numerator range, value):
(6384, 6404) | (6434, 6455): 1.06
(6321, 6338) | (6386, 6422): 1.06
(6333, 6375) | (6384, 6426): 1.03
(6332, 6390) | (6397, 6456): 1.06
